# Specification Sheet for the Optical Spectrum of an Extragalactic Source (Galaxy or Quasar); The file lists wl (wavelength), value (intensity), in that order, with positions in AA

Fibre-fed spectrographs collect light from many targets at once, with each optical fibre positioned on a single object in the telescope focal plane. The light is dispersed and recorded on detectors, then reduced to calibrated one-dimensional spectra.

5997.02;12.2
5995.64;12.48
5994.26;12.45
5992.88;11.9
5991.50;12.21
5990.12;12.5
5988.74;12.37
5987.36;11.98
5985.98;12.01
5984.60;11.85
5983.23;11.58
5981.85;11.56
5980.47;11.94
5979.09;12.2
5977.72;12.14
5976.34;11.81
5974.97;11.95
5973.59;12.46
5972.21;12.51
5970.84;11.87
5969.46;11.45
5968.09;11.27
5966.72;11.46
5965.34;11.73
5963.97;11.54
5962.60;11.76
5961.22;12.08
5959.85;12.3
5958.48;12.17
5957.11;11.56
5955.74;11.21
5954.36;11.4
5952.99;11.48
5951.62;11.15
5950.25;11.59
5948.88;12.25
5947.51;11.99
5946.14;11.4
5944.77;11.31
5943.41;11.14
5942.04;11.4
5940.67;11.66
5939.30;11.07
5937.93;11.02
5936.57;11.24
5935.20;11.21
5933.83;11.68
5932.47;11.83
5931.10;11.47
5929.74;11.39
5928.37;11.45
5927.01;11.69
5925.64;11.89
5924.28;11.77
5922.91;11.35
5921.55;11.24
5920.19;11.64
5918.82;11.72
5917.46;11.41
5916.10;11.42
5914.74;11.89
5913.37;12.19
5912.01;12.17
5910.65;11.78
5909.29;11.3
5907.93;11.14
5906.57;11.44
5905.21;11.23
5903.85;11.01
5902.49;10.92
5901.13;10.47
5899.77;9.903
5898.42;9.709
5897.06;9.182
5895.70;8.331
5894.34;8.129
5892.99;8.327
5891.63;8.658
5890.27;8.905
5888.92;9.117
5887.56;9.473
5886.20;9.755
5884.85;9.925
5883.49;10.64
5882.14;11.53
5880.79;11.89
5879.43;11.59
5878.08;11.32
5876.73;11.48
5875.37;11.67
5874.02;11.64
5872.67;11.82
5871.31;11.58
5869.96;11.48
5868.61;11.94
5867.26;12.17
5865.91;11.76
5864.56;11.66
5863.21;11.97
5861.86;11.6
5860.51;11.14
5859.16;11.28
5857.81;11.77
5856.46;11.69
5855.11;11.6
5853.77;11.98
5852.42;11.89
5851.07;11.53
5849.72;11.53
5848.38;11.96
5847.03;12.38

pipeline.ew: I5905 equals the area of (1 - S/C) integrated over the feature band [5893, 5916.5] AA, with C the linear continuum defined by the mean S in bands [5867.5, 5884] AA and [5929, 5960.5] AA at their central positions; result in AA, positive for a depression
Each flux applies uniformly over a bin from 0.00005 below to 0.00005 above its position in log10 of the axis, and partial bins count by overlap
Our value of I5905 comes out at 1.85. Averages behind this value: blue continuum 11.6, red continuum 11.5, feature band 10.6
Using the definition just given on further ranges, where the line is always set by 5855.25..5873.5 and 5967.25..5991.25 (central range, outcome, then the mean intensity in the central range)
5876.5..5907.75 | 4.3 AA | 10.1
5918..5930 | 0.3 AA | 11.6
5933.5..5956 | 0.9 AA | 11.4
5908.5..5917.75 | 0.0 AA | 11.7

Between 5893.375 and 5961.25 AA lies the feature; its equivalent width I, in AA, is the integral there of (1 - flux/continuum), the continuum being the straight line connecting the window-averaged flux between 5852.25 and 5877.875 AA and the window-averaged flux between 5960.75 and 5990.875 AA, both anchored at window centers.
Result 3.2 AA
